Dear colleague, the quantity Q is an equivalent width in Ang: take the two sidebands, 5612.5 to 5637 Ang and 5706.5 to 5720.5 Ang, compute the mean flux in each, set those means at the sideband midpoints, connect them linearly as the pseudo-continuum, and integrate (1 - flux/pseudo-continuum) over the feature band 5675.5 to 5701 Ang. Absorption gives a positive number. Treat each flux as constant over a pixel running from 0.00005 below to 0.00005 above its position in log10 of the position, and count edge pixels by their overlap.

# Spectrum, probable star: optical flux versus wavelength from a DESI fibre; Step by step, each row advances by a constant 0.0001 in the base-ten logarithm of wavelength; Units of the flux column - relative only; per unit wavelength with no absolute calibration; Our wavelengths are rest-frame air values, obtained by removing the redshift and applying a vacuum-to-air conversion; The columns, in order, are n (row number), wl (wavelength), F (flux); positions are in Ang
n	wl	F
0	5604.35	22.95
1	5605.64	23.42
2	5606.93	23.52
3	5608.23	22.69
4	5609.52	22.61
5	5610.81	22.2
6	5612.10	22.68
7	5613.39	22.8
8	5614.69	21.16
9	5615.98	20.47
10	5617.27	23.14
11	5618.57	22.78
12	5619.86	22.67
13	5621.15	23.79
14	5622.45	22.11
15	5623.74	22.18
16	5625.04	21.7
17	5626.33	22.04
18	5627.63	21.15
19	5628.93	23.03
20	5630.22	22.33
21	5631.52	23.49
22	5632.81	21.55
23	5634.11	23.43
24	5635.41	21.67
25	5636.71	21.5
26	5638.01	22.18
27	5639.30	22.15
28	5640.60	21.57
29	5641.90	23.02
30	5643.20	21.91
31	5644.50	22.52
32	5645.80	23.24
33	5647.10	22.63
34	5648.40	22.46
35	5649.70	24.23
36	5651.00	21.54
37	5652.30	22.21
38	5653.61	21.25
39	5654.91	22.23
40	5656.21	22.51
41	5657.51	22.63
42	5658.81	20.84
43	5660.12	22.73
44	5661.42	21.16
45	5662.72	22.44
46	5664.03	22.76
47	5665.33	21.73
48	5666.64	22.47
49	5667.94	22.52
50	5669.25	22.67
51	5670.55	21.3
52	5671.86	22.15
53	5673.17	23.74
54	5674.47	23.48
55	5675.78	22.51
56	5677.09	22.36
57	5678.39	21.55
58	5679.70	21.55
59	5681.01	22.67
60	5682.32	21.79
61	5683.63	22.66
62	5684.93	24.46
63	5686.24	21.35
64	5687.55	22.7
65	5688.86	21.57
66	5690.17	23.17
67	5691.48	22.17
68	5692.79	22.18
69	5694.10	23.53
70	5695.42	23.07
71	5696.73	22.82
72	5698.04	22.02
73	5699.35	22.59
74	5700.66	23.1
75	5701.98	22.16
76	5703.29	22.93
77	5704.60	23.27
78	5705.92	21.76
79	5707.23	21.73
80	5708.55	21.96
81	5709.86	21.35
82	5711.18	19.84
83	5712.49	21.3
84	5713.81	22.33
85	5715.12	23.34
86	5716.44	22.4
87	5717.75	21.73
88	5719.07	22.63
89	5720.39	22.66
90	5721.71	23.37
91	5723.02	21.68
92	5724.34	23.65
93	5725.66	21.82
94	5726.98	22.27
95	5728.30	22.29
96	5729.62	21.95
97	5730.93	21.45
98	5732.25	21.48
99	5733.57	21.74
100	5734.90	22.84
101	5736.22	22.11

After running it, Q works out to -0.5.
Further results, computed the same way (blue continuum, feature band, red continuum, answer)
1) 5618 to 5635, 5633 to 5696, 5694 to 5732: 0.05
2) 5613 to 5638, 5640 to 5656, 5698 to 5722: -0.12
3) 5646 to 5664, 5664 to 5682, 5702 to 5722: -0.11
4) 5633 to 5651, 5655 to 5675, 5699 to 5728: 0.04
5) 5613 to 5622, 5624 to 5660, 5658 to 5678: 0.13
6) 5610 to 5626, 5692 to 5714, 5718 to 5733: 0.06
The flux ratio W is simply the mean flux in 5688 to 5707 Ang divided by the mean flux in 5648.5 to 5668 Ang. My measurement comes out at 1.0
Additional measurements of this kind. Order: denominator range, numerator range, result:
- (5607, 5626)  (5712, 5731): 1.00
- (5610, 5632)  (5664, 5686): 1.01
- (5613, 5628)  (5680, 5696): 1.02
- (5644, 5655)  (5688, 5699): 1.00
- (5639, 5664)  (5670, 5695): 1.01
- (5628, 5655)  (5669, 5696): 1.01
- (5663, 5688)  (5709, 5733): 0.98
